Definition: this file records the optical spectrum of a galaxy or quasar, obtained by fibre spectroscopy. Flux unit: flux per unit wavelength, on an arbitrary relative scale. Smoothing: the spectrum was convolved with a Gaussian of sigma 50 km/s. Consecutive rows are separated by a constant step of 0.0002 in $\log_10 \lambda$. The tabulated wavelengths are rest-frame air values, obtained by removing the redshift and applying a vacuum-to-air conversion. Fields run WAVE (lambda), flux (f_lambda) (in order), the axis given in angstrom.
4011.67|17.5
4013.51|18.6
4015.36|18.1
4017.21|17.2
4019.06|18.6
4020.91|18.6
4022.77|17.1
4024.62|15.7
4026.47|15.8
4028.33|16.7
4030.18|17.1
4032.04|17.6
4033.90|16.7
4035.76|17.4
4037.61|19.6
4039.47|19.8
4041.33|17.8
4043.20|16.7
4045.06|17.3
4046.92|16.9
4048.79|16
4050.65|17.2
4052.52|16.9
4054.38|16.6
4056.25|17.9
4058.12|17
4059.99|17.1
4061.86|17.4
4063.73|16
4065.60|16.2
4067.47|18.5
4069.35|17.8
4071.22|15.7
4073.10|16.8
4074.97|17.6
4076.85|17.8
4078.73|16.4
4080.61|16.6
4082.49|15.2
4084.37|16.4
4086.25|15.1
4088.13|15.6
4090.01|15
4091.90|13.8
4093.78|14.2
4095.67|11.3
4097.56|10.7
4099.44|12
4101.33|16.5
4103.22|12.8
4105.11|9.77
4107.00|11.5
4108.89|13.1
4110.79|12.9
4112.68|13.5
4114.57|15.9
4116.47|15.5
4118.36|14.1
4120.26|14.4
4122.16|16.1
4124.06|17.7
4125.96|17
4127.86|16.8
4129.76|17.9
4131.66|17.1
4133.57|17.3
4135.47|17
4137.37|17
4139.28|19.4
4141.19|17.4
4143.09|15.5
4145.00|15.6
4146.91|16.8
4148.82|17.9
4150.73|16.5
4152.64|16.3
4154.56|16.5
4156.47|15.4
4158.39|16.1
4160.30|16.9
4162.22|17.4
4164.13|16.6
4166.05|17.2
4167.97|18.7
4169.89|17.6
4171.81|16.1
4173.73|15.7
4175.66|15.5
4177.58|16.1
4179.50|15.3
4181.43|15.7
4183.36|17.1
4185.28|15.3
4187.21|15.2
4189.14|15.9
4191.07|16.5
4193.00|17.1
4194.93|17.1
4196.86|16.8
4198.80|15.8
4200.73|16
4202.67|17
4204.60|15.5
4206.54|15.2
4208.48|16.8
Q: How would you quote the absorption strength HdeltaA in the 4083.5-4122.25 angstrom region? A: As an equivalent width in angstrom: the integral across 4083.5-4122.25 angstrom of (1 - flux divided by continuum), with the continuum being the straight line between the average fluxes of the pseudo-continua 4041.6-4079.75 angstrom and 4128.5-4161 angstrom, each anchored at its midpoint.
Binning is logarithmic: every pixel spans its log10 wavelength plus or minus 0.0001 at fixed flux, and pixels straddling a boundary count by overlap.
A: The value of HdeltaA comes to 7.2 angstrom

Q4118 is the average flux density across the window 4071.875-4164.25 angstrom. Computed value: 15.6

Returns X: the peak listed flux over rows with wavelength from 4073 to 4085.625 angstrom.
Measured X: 17.8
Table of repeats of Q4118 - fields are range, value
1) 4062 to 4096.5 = 15.9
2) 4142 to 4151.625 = 16.5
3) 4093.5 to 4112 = 12.4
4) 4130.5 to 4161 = 16.8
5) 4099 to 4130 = 14.5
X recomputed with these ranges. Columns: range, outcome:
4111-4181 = 19.4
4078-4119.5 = 16.6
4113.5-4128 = 17.7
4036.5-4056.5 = 19.8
